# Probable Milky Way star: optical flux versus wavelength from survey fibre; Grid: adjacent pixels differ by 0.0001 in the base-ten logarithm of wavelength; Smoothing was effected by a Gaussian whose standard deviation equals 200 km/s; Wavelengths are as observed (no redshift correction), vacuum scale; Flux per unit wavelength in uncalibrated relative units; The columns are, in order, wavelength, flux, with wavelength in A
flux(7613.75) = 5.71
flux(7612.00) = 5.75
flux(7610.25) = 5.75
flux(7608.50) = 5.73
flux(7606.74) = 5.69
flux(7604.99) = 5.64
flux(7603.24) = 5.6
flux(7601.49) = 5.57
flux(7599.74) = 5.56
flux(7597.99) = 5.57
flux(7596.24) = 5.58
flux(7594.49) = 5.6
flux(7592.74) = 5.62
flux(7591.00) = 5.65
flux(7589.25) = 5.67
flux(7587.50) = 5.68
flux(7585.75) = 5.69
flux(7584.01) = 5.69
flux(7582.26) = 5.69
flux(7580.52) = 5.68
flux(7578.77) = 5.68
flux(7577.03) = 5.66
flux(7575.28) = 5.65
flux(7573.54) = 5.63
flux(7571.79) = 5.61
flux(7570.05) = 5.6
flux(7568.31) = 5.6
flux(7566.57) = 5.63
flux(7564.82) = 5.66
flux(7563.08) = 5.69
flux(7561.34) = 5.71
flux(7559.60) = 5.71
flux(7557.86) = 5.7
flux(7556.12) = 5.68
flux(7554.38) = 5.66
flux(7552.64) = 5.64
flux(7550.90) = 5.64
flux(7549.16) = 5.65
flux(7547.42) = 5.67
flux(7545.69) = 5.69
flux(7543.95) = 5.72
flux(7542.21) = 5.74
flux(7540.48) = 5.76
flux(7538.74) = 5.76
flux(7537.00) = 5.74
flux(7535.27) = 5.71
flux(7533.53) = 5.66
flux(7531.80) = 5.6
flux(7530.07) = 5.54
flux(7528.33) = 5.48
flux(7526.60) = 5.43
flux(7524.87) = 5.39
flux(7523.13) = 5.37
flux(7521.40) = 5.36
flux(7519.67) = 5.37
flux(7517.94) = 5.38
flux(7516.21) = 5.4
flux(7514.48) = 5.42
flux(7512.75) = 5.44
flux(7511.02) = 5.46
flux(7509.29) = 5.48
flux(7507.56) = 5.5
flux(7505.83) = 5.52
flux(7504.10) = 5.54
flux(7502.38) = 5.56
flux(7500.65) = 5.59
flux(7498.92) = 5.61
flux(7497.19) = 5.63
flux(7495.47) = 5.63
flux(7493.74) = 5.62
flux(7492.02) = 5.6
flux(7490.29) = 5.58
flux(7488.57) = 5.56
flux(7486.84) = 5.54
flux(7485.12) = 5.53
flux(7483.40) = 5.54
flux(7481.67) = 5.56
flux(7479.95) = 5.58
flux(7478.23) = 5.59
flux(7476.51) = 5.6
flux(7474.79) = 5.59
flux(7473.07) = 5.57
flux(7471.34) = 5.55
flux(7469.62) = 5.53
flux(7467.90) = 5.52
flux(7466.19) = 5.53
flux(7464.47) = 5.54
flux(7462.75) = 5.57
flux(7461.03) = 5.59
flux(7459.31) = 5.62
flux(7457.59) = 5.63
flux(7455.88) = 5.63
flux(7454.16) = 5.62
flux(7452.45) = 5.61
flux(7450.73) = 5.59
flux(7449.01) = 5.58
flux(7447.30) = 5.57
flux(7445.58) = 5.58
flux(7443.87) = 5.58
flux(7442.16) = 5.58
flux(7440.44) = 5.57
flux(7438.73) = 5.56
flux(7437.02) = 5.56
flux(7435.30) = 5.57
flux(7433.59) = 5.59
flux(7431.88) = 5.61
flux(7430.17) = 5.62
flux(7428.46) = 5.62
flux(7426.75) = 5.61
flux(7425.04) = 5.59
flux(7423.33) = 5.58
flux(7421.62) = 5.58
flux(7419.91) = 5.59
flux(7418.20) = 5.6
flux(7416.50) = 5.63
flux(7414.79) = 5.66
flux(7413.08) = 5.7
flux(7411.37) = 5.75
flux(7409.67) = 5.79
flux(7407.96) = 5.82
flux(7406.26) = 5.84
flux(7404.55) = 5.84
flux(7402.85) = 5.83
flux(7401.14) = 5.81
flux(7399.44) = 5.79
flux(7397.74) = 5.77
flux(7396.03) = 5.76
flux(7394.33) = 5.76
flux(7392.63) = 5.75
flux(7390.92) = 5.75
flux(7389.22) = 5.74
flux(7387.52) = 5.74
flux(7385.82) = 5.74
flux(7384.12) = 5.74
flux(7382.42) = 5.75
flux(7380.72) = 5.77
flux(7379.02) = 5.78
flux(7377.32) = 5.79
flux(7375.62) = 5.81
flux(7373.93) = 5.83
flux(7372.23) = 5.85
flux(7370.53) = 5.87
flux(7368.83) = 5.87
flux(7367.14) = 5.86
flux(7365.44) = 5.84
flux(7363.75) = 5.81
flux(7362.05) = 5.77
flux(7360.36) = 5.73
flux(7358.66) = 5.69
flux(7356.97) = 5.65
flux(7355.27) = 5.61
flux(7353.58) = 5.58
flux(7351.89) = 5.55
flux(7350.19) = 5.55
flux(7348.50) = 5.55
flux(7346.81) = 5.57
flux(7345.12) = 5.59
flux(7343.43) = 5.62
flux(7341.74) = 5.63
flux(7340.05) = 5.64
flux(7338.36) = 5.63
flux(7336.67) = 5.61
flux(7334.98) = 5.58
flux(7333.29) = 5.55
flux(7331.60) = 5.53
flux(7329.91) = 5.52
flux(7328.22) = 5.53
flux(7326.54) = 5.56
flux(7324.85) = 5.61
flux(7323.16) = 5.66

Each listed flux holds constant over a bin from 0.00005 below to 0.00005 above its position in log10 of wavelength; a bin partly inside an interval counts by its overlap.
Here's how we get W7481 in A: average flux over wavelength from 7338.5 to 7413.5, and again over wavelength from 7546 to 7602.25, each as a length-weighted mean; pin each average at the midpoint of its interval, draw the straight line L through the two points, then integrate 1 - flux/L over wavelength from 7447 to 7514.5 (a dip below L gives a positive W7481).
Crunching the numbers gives 1.5 A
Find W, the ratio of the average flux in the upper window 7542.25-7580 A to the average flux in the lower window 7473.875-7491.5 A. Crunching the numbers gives 1.02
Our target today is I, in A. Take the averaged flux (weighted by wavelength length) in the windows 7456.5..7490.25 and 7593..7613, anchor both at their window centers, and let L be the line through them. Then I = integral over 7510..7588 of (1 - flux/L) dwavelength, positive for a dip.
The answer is 0.0 A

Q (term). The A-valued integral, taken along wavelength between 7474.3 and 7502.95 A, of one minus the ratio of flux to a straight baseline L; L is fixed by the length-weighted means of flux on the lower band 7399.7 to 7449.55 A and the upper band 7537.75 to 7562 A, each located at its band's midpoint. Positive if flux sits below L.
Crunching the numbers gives 0.5 A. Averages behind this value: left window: 5.65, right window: 5.69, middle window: 5.58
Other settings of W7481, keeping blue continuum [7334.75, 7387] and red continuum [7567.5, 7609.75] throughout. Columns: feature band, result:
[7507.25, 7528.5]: 0.9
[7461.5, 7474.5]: 0.3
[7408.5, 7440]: 0.4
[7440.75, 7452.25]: 0.2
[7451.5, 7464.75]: 0.2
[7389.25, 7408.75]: -0.3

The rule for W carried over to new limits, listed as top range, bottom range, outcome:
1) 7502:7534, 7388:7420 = 0.95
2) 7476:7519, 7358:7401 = 0.96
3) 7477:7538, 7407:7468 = 0.99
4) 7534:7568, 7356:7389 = 0.98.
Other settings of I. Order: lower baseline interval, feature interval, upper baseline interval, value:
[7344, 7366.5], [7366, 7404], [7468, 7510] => -1.0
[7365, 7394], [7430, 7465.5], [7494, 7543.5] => 0.5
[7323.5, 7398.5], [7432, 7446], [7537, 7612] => 0.3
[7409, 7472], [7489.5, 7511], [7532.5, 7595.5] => 0.3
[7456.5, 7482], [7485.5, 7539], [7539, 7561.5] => 1.0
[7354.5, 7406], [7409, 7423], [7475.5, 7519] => 0.1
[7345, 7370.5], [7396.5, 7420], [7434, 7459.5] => -0.5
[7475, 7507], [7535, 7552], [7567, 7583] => -0.3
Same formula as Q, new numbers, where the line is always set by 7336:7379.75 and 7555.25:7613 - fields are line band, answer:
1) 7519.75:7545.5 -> 0.4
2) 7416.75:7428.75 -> 0.2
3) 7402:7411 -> -0.2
